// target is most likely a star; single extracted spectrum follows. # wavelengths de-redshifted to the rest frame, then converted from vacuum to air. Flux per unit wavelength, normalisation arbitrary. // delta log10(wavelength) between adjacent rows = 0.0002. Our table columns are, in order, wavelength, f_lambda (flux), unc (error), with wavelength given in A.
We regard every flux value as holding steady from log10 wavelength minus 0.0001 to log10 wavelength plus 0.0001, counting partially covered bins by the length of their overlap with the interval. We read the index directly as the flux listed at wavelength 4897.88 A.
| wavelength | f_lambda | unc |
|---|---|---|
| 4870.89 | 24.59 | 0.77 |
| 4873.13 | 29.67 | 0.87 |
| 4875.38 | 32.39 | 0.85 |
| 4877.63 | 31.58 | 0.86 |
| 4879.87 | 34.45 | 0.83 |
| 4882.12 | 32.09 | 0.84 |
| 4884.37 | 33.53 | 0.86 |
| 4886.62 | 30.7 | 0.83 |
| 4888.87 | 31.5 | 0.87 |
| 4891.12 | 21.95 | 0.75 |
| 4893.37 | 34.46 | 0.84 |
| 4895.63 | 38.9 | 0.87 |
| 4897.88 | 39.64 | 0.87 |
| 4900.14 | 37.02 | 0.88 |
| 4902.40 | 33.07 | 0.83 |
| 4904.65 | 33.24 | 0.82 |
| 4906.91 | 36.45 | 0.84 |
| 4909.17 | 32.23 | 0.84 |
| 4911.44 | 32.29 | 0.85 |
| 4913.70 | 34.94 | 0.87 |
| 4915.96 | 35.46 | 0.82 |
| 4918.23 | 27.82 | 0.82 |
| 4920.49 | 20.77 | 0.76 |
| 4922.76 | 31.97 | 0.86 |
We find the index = 39.64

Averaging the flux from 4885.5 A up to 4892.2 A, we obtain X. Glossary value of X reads 28.1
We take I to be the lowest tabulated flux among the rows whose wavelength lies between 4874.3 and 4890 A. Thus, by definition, 30.7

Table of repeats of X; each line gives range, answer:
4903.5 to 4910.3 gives 34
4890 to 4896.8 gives 31.8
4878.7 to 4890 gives 32.5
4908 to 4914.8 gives 33.1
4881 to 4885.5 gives 32.8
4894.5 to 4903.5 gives 37.2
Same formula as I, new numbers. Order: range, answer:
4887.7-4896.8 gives 21.95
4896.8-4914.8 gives 32.23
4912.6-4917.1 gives 34.94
